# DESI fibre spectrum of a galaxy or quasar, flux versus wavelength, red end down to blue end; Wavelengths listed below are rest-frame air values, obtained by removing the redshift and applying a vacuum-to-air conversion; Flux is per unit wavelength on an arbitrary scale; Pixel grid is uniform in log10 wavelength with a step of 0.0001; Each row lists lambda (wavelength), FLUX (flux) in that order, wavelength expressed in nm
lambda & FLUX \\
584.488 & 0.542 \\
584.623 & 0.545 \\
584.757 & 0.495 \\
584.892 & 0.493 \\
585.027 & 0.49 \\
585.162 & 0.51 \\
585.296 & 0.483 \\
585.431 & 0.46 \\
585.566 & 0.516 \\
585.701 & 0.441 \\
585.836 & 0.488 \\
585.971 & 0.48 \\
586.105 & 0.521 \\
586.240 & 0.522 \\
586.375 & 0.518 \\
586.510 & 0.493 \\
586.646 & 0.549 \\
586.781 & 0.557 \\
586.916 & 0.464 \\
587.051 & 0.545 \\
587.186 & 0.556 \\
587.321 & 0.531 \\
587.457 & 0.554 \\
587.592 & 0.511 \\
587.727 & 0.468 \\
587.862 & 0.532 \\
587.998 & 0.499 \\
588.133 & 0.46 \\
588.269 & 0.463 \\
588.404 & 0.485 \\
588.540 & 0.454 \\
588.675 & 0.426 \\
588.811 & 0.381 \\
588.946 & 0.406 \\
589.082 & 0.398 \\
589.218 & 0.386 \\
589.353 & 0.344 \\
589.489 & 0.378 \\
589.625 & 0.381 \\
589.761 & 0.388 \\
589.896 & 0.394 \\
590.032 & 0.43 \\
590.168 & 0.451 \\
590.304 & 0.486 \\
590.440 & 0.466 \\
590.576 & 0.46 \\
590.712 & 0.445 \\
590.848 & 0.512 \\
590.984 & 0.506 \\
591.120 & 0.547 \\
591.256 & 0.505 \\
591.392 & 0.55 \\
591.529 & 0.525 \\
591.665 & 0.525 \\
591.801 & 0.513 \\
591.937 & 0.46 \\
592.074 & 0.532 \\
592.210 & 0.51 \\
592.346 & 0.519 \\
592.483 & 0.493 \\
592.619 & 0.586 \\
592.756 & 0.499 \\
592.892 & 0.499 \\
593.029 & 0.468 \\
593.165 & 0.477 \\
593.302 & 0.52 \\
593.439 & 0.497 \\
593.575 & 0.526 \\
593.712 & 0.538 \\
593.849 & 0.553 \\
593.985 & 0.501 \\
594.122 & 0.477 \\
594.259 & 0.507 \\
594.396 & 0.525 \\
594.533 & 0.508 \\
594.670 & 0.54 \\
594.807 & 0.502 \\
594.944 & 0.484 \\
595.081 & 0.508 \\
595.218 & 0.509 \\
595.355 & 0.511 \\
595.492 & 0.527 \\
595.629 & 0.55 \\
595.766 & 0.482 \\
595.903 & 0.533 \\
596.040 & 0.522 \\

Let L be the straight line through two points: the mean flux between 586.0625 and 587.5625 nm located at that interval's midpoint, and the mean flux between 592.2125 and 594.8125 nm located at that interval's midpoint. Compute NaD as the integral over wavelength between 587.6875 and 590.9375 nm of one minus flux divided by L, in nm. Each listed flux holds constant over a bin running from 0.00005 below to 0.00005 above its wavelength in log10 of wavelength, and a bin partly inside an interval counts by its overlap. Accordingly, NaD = 0.527 nm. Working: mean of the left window 0.528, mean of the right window 0.512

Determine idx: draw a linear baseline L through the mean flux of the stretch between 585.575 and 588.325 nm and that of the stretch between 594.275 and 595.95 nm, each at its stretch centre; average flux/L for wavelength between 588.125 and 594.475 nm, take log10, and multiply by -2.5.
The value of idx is 0.08 mag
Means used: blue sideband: 0.508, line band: 0.476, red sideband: 0.515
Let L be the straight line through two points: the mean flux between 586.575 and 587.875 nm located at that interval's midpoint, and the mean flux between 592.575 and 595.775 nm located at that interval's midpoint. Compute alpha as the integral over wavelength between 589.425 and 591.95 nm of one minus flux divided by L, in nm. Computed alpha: 0.24 nm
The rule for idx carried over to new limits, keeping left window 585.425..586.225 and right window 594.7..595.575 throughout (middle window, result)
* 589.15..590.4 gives 0.22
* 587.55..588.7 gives 0.03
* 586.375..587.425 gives -0.08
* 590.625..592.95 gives -0.02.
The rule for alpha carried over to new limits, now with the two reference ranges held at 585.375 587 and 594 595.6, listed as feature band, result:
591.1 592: -0.018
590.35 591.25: 0.027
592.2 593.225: 0.002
